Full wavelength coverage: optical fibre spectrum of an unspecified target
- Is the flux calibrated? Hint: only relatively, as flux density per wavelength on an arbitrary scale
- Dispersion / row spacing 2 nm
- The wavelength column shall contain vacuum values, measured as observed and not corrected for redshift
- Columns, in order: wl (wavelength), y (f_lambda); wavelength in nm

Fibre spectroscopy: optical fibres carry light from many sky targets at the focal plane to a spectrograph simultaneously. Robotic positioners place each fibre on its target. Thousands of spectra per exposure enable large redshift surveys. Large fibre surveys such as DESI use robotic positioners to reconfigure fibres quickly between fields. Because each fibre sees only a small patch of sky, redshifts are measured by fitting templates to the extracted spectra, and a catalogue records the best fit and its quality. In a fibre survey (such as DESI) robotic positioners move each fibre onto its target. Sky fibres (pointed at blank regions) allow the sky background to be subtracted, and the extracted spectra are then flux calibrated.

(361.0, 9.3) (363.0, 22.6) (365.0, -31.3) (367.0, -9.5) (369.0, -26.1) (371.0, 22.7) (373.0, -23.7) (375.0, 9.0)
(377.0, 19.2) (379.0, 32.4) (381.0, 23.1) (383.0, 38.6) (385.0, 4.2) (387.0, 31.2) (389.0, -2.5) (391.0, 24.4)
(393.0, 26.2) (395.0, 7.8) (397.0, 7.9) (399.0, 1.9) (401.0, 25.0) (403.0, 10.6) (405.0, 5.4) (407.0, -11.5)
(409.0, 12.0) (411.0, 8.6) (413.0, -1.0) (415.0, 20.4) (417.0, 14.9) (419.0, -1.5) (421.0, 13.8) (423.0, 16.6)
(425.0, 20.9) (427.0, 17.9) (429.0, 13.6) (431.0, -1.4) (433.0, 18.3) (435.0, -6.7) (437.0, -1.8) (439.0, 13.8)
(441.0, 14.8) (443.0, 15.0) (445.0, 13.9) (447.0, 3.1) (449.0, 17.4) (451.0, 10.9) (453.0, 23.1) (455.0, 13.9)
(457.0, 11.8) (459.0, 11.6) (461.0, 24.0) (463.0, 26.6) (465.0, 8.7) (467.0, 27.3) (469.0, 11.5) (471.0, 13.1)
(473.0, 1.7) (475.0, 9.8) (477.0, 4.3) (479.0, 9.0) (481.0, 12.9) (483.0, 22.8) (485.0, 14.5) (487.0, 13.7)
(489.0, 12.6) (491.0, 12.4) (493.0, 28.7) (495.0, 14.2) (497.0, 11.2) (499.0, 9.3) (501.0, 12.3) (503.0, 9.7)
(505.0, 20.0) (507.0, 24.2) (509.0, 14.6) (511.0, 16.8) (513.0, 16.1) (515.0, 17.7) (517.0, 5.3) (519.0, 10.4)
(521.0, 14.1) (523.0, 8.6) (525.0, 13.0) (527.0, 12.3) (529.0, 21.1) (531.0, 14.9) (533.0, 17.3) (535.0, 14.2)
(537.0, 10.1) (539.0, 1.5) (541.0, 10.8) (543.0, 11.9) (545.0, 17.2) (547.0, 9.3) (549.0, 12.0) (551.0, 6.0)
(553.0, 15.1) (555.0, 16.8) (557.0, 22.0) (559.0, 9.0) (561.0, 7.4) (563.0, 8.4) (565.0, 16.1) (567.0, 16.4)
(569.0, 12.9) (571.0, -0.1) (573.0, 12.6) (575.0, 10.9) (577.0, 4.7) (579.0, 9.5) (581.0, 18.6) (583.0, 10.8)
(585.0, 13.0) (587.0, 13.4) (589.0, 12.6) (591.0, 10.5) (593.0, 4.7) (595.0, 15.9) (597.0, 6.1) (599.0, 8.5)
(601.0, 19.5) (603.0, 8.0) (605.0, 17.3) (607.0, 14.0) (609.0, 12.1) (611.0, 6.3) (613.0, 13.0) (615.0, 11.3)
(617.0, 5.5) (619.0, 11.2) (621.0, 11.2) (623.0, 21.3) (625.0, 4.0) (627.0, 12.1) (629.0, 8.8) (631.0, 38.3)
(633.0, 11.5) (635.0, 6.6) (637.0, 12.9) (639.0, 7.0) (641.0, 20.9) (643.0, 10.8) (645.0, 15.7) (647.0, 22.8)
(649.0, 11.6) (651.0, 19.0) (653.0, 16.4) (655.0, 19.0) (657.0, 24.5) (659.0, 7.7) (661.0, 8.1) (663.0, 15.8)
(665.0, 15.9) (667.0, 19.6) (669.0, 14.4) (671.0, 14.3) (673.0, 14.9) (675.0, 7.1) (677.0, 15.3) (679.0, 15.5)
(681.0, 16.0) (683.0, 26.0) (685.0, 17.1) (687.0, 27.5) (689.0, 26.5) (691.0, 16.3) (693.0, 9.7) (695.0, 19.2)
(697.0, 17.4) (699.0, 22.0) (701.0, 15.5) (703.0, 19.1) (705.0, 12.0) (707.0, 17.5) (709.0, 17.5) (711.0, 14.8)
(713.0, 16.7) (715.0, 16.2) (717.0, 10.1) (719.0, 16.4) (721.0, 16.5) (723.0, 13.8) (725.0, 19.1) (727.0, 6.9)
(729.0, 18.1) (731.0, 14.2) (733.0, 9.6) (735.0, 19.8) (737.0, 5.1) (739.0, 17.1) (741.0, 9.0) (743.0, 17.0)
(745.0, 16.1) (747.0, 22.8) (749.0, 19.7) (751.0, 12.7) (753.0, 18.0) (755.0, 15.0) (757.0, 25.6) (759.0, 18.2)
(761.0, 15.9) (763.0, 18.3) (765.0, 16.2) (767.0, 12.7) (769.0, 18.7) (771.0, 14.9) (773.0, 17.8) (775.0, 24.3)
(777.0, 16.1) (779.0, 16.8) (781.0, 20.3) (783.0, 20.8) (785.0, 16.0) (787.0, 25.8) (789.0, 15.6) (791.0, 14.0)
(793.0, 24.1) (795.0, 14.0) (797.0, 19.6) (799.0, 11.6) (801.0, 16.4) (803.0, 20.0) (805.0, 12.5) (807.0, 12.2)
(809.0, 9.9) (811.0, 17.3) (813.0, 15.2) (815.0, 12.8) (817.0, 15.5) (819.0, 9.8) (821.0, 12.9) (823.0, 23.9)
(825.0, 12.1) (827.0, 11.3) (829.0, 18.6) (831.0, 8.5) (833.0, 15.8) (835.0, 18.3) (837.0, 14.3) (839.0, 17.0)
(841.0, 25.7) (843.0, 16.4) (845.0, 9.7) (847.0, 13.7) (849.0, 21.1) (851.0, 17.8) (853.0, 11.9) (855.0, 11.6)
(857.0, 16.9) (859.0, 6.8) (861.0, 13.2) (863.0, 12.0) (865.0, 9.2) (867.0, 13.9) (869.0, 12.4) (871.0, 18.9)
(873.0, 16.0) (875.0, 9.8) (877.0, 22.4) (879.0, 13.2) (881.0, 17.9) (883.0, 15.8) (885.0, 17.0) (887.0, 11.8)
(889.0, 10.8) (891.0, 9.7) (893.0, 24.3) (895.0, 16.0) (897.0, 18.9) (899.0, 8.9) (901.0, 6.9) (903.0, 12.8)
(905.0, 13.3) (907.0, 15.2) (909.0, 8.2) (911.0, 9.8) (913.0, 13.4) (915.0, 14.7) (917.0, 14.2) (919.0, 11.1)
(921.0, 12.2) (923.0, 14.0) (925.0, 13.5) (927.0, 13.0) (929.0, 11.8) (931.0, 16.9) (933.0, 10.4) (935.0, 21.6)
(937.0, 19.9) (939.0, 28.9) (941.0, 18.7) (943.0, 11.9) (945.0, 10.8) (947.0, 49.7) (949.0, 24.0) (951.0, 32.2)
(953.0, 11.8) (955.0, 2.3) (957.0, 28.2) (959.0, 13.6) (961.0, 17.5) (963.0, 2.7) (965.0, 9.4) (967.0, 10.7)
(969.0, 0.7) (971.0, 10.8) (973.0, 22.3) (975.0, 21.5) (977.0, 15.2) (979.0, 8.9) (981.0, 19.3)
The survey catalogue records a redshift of 0.69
